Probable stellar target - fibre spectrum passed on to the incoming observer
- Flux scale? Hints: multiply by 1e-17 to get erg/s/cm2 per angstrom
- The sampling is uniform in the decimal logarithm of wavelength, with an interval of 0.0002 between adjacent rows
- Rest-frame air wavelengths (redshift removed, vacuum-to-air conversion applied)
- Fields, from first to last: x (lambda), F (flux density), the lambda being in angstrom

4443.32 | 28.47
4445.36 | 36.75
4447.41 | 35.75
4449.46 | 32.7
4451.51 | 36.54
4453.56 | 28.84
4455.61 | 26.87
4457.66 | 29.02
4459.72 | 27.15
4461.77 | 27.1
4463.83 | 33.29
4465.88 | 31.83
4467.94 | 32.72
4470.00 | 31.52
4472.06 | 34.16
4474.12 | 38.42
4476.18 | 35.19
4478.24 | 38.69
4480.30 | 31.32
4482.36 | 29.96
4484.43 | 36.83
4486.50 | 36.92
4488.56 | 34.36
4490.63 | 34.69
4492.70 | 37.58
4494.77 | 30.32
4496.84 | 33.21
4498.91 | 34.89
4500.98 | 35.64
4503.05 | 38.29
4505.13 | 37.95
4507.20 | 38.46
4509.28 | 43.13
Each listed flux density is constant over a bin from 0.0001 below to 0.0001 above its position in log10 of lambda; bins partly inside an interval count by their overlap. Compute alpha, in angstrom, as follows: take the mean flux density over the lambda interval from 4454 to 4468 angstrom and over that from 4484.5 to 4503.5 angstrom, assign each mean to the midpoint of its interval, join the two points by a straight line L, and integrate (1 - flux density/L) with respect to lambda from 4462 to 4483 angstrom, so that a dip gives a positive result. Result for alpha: -1.4 angstrom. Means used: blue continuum 29.5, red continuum 35.1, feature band 33.5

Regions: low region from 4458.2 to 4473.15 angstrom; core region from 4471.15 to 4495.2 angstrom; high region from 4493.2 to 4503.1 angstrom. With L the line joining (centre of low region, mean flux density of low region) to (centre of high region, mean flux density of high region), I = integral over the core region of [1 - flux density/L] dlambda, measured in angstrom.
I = -1.6 angstrom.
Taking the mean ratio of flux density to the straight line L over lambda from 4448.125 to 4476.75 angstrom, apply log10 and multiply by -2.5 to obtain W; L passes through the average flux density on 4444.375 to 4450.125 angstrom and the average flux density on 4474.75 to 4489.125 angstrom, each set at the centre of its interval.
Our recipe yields 0.11 mag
